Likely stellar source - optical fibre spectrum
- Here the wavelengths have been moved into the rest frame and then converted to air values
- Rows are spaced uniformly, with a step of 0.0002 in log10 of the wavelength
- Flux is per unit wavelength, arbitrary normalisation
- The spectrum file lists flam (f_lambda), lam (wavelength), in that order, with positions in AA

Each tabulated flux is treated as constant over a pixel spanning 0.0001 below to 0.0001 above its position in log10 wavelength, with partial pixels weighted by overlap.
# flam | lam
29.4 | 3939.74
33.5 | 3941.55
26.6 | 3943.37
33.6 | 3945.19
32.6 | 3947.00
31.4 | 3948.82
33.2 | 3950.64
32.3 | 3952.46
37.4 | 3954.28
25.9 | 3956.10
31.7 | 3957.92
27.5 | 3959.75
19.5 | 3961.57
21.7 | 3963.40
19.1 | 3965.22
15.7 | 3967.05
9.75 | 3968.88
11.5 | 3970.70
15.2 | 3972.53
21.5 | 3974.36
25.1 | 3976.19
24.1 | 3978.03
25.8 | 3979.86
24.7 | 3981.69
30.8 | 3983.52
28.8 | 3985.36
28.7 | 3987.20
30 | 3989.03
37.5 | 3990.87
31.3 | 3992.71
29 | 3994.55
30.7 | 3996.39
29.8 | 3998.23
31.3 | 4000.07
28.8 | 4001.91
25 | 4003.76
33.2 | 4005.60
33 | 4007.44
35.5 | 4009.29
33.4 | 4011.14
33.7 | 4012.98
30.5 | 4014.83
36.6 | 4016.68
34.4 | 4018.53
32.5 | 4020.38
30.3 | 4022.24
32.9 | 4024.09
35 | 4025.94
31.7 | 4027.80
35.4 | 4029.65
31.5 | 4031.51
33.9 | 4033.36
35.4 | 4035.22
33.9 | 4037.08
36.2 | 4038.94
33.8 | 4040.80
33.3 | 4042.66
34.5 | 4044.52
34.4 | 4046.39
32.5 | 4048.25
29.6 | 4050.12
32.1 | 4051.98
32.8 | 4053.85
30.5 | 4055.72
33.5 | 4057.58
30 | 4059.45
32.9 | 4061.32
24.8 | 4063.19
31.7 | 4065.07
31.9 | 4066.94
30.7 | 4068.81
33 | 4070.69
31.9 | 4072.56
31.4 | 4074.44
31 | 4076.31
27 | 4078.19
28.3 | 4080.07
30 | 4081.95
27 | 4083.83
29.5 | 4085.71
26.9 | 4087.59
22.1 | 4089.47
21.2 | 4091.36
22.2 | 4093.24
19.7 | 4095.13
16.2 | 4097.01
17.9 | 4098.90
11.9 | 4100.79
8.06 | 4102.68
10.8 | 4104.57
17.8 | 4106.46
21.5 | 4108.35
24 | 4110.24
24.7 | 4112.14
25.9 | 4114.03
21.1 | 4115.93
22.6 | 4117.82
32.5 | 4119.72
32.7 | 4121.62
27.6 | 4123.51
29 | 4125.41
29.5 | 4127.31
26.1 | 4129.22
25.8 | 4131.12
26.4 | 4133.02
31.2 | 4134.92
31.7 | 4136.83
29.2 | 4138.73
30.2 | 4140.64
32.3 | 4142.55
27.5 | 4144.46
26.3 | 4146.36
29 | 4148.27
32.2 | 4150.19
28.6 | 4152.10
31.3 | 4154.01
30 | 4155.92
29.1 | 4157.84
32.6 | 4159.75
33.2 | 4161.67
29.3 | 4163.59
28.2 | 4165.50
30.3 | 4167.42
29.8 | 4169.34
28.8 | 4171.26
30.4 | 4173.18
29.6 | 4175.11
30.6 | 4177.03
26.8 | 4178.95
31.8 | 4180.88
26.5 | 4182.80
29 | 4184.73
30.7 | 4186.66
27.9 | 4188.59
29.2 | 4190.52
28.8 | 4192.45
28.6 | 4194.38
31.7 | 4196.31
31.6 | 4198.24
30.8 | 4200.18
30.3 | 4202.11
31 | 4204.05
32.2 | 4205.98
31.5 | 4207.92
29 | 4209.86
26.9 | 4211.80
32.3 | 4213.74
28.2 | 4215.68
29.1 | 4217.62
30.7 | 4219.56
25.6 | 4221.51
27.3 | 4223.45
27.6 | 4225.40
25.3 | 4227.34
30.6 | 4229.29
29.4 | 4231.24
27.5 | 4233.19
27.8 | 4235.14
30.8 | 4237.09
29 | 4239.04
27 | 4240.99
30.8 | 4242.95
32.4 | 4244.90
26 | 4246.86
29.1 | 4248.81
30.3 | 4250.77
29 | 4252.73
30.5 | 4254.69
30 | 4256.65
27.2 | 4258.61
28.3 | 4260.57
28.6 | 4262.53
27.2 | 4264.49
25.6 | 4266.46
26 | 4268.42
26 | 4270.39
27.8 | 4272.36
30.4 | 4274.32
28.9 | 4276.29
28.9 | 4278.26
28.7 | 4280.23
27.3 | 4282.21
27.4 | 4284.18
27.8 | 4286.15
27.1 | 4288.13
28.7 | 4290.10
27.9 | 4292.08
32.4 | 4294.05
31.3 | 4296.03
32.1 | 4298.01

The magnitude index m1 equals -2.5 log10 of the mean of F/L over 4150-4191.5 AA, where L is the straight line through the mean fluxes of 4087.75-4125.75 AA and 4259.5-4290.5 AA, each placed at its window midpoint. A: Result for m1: -0.24 mag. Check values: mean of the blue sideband 21.5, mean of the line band 29.8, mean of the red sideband 27.8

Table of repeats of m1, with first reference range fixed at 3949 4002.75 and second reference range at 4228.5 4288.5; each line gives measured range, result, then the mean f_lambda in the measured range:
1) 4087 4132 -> 0.22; 22.4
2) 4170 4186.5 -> -0.05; 29.3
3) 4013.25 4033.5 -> -0.24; 33.1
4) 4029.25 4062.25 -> -0.23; 33.1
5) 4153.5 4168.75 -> -0.10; 30.5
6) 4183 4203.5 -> -0.07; 29.7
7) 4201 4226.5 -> -0.05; 29.4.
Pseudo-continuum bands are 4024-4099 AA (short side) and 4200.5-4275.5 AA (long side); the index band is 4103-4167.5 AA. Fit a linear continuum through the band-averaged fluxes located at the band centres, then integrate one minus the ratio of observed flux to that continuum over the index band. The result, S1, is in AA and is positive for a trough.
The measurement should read 4.6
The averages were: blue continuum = 30.1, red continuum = 28.8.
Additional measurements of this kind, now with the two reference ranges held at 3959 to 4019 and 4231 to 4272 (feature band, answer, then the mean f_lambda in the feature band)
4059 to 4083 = -2.50 AA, 30.3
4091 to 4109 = 7.25 AA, 16.5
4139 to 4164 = -1.96 AA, 30.1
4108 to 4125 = 1.00 AA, 26.1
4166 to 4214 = -2.83 AA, 29.8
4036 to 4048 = -3.04 AA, 34.3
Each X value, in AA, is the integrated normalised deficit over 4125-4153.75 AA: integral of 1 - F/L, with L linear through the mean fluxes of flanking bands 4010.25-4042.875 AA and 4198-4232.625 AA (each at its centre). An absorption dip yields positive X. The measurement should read 1.8 AA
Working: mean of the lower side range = 33.6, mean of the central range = 29.1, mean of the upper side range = 29.3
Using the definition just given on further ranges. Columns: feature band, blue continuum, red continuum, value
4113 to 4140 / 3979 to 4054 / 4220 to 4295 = 2.1 AA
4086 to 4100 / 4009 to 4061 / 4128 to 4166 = 4.5 AA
